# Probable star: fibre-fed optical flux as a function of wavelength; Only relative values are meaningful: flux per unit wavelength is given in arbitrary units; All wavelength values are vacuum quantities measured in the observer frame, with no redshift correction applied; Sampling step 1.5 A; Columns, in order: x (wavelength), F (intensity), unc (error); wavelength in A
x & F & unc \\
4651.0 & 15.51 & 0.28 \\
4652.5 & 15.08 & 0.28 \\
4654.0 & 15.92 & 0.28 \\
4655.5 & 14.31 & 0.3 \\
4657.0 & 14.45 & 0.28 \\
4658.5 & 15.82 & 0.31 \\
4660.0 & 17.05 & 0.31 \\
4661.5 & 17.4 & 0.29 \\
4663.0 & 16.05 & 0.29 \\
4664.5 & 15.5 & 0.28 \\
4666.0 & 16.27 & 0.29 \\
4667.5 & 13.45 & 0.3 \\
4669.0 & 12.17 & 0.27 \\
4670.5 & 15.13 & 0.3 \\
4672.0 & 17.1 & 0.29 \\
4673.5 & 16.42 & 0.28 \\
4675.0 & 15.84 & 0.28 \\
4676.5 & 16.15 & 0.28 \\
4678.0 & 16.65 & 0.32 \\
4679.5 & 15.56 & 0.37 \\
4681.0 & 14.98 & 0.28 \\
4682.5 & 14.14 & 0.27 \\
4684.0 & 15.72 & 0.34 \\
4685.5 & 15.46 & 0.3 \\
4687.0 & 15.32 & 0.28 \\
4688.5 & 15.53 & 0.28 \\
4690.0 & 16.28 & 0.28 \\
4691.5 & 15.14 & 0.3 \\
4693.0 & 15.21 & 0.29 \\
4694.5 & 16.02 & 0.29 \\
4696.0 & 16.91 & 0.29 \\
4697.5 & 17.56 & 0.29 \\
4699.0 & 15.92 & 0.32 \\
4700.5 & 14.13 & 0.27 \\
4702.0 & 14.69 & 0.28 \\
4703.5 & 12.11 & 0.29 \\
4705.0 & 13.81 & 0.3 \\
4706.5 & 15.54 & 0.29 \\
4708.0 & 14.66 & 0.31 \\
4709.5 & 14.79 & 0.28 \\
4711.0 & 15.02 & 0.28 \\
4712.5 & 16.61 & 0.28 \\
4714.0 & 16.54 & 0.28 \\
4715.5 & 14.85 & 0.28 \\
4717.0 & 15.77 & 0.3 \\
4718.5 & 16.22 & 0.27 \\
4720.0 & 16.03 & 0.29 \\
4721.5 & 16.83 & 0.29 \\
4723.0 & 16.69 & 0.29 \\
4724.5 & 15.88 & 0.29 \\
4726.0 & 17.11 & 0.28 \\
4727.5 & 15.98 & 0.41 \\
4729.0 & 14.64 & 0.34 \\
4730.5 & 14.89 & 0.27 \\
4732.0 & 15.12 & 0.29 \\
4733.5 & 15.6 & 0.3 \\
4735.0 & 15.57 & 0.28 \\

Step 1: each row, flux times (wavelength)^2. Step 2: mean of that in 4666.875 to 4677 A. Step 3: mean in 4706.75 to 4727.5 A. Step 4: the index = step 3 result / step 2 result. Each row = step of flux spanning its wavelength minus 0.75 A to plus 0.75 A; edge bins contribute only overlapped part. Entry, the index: 1.1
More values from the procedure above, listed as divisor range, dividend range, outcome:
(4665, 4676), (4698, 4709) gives 0.97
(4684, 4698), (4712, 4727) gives 1.03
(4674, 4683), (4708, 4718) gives 1.01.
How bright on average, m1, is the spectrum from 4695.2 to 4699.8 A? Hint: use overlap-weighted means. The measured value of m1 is 16.8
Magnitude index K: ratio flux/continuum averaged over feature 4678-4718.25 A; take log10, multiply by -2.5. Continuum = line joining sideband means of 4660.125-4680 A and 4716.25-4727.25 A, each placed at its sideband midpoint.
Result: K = 0.05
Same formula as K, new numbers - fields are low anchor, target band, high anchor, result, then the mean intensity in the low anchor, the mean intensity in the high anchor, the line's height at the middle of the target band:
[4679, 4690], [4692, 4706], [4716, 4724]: 0.04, 15.3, 16.2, 15.7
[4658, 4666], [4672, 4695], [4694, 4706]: 0.00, 16.4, 15.1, 15.7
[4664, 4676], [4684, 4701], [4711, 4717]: -0.02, 15.2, 15.8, 15.6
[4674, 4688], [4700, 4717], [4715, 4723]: 0.08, 15.6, 16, 15.9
